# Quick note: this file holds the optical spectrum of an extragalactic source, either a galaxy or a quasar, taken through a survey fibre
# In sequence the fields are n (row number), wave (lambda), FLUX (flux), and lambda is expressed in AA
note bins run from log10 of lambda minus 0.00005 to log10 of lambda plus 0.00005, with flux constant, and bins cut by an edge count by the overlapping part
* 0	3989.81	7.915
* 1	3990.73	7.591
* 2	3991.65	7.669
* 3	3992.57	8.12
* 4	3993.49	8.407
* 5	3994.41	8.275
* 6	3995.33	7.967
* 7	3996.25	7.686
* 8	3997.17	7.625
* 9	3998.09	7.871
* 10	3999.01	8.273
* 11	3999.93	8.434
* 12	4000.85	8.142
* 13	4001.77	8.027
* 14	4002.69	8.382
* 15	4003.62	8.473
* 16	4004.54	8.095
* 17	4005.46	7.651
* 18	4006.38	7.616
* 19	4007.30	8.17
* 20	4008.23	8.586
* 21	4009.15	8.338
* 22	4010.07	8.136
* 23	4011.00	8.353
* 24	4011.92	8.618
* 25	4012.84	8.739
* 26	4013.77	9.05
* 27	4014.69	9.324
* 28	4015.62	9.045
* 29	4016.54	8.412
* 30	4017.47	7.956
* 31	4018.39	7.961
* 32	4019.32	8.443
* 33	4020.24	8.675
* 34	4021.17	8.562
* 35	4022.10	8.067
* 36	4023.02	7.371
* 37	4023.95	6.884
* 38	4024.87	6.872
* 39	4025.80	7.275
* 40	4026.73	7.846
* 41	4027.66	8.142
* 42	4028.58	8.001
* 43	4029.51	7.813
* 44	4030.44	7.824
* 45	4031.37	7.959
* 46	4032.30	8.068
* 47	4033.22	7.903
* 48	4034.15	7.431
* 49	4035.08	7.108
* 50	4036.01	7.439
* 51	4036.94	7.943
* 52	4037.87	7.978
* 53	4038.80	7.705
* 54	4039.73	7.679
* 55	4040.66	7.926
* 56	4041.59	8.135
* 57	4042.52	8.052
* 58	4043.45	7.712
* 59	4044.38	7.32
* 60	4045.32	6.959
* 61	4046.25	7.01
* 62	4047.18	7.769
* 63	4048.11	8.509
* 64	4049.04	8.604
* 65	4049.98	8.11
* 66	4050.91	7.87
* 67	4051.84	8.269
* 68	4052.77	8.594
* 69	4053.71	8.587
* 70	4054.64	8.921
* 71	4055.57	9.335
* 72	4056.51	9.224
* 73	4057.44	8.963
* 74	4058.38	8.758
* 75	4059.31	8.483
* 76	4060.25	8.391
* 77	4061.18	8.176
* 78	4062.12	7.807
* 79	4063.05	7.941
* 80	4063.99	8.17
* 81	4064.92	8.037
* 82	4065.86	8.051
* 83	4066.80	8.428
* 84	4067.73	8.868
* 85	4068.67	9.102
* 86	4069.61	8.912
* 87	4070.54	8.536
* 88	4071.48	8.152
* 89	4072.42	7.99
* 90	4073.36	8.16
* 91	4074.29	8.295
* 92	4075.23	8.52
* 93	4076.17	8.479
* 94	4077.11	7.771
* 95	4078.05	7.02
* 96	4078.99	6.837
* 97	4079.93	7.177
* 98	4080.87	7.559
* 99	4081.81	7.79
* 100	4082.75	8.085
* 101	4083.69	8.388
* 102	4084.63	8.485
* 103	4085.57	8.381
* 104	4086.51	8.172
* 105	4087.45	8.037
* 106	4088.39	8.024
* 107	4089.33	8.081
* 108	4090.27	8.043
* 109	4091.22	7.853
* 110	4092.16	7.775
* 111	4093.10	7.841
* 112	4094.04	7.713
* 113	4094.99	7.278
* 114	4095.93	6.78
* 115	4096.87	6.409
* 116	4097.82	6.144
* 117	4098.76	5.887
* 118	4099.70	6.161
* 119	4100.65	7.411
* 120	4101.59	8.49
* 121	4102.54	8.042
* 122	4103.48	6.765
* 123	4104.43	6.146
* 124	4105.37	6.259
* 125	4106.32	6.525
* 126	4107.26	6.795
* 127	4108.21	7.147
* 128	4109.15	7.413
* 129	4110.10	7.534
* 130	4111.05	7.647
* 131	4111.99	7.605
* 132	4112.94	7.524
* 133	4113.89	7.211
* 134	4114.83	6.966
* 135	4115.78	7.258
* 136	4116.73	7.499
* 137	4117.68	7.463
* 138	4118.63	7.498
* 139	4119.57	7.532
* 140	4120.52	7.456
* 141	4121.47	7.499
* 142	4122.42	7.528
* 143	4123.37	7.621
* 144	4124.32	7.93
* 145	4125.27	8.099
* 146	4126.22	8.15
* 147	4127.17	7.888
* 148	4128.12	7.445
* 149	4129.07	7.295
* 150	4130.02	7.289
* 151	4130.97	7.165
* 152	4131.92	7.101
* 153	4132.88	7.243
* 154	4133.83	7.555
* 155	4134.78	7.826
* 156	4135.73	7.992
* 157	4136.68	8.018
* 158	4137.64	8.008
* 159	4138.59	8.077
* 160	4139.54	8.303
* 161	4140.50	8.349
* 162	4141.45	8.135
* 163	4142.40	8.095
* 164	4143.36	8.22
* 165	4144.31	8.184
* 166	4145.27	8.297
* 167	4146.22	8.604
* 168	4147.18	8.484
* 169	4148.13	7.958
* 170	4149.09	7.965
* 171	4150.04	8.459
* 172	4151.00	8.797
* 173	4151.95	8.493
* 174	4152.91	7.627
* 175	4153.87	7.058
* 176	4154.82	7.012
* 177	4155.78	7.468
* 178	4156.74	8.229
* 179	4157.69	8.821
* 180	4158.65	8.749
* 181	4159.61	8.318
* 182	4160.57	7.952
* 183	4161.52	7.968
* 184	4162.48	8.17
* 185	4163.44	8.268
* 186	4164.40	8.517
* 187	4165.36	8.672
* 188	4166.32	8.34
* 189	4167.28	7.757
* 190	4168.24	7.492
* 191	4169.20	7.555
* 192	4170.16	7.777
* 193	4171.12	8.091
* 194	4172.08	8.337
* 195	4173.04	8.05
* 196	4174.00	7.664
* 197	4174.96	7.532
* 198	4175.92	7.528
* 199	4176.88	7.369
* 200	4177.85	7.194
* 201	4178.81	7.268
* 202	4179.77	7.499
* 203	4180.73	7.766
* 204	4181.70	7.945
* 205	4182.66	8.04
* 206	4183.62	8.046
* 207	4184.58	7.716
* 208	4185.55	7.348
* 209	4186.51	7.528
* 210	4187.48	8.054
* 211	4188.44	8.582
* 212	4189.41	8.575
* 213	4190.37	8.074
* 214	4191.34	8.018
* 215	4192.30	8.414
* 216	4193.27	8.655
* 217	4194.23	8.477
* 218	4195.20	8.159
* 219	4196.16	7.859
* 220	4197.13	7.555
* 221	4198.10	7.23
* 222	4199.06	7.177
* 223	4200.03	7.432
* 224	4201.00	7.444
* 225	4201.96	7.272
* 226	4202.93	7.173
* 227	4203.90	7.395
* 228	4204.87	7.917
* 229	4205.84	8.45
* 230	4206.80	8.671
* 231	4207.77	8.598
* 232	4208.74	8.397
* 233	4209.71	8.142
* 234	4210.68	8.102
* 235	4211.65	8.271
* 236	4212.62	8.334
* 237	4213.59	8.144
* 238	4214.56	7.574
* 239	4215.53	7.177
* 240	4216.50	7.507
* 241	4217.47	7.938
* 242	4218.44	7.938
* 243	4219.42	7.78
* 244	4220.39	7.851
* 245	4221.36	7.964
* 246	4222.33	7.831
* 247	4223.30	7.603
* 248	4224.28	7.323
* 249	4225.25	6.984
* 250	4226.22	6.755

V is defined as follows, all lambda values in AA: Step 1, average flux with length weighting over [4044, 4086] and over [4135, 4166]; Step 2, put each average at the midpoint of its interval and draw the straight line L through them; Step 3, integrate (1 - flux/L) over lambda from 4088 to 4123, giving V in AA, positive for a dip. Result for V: 3.9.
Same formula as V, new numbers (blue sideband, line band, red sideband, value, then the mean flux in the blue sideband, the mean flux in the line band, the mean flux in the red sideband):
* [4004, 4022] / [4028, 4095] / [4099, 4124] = -2.00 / 8.4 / 8.07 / 7.26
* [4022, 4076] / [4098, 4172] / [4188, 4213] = 2.97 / 8.07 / 7.72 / 8.01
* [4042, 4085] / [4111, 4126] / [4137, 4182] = 1.02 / 8.18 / 7.53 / 8.01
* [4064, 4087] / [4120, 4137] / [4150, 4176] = 0.96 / 8.13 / 7.61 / 8.03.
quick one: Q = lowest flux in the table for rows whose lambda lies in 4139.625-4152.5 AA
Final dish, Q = 7.958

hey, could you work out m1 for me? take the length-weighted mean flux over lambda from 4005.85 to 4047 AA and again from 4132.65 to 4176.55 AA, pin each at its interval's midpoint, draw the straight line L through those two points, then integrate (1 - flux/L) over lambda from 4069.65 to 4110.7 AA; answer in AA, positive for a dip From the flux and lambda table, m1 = 2.3 AA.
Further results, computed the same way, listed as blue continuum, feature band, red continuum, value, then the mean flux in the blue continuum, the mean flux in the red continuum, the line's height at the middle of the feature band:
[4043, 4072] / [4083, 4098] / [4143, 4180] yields 0.8 AA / 8.31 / 8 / 8.21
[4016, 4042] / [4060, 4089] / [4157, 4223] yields -0.9 AA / 7.84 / 7.93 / 7.87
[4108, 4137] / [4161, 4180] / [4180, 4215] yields -0.1 AA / 7.53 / 7.96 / 7.8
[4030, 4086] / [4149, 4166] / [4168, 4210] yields -0.5 AA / 8.09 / 7.85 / 7.91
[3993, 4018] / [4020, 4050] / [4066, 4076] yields 2.2 AA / 8.28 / 8.48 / 8.37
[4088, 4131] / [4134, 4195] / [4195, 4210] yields -3.3 AA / 7.35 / 7.8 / 7.61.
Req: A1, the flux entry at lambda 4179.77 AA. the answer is 7.499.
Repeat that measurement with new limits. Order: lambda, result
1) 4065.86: 8.051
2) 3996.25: 7.686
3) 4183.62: 8.046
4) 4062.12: 7.807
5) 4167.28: 7.757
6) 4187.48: 8.054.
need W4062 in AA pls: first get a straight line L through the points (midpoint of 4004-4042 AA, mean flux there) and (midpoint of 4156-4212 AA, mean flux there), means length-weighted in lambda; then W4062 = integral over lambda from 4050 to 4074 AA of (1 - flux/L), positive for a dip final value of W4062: -1.35 AA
